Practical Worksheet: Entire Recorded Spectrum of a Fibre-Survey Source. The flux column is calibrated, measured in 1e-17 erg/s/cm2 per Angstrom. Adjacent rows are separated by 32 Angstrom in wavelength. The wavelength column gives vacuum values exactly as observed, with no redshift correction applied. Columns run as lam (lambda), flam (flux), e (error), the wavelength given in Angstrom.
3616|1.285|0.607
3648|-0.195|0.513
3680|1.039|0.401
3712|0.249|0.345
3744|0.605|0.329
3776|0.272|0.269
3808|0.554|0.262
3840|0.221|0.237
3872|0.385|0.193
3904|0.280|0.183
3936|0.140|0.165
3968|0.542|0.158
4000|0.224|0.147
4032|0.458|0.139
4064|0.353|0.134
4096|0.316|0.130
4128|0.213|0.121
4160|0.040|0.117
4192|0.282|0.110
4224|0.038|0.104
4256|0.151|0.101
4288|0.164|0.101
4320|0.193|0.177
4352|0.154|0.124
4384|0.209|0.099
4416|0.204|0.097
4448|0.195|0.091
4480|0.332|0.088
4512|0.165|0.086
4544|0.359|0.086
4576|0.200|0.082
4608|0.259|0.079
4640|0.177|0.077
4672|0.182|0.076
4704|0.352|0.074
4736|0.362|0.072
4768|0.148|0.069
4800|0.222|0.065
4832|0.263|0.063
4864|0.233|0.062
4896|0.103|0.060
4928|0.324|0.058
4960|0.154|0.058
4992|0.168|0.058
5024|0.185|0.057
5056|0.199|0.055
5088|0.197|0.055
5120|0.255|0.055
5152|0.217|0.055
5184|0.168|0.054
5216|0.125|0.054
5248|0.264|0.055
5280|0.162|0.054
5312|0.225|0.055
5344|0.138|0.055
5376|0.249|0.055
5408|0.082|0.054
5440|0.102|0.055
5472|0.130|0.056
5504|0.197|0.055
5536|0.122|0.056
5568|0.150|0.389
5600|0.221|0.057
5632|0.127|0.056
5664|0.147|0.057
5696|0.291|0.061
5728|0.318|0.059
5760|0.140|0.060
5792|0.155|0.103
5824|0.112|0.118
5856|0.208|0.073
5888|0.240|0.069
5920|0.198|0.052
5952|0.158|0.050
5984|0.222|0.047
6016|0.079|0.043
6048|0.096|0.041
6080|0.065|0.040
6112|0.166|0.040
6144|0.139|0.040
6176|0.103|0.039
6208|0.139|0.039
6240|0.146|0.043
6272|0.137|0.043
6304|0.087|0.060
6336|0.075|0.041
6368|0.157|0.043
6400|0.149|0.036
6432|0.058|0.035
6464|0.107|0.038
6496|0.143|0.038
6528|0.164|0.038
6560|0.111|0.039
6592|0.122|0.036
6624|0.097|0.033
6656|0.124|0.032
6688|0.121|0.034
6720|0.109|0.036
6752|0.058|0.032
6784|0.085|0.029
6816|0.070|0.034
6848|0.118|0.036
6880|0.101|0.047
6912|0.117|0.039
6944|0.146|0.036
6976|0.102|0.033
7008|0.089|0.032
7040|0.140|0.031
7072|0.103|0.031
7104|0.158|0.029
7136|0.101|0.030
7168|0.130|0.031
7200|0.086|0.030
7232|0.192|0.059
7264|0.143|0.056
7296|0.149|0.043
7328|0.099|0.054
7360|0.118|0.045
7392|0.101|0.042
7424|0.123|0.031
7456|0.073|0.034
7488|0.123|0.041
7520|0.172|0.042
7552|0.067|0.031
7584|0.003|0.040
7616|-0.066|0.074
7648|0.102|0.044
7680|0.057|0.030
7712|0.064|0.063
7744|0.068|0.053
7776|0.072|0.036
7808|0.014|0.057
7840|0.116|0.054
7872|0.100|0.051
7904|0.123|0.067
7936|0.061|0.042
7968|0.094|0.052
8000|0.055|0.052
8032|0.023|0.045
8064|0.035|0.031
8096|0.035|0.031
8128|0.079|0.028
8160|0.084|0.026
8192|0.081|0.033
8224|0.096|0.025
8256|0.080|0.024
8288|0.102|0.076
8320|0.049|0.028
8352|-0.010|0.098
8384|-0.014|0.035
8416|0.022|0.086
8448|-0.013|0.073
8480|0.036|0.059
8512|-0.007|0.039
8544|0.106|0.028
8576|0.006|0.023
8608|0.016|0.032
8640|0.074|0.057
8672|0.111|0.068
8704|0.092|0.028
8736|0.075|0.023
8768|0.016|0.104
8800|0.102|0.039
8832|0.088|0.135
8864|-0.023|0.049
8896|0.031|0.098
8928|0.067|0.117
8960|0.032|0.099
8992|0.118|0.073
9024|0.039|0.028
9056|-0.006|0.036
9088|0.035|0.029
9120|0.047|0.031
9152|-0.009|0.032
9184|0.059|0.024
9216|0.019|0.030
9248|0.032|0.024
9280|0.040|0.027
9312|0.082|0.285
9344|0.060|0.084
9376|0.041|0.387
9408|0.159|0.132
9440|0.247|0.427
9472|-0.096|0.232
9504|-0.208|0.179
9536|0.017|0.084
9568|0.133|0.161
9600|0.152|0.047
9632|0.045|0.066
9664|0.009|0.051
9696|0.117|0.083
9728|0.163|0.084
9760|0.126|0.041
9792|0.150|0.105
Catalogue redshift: 1.25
